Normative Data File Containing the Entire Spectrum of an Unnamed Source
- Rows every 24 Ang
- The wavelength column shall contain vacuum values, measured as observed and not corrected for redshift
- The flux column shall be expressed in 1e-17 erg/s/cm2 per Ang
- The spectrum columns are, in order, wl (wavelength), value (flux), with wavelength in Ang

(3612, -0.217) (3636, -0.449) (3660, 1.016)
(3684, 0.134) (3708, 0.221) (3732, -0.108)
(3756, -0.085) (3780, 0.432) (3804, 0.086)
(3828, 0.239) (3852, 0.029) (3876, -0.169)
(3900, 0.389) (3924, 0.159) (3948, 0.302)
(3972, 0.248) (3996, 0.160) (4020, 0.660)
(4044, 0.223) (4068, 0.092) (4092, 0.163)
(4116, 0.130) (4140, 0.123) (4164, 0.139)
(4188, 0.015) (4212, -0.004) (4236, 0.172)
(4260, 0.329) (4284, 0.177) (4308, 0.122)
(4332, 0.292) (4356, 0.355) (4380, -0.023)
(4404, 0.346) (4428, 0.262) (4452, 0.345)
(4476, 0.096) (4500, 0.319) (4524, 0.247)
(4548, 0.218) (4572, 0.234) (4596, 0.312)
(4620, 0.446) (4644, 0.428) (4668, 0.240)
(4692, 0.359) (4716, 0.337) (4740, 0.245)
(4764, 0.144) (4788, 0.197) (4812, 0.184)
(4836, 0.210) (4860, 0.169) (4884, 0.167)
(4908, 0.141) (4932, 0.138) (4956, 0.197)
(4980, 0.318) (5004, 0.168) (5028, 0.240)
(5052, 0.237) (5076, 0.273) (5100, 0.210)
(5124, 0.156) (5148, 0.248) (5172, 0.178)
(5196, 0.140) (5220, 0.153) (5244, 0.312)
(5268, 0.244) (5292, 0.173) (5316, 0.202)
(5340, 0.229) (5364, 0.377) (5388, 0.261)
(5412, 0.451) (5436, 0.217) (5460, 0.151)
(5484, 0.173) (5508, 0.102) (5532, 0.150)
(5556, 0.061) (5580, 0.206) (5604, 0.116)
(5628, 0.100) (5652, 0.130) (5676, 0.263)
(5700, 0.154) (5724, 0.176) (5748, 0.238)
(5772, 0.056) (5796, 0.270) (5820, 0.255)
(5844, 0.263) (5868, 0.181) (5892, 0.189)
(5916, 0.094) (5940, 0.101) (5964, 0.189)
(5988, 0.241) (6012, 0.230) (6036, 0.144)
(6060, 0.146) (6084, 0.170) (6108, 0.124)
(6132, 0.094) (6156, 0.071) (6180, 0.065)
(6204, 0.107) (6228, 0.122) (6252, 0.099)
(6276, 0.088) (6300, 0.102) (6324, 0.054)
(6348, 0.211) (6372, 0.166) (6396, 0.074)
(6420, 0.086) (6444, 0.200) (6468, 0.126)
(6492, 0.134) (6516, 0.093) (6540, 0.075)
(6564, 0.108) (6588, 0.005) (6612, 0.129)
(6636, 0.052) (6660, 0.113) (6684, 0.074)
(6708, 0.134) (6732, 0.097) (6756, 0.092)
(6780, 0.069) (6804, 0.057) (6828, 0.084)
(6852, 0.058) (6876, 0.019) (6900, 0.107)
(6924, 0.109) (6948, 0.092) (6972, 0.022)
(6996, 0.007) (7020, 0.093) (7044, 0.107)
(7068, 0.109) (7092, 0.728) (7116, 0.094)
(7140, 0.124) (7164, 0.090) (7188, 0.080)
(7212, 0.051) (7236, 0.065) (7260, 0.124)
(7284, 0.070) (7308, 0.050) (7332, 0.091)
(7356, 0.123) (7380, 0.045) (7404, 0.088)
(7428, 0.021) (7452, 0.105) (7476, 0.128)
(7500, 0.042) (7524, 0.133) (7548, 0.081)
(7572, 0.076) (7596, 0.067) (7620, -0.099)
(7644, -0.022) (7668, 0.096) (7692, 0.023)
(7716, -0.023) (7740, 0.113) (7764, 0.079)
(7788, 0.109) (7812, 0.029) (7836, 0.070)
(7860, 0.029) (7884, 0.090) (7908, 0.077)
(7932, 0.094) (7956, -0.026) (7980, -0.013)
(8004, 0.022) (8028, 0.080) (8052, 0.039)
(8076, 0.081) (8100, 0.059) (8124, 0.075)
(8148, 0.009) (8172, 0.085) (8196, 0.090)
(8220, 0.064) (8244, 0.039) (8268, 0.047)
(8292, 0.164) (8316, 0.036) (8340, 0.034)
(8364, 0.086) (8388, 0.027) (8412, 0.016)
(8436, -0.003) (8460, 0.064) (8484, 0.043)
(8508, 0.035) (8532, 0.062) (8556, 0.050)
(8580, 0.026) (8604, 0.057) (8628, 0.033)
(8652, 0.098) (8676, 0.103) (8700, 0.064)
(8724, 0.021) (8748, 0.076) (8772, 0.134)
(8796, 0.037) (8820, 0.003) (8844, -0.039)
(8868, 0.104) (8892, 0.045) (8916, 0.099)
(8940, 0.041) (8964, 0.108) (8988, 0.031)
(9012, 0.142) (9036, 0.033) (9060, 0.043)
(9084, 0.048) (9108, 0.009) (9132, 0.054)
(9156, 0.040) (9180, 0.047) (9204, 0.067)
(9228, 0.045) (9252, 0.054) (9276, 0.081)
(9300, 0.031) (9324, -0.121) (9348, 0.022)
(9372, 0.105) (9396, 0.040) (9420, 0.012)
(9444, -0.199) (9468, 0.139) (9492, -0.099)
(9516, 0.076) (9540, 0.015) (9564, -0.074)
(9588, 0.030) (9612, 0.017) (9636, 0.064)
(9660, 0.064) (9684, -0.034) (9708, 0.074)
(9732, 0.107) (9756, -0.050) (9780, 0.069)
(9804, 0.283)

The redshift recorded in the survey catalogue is 0.080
